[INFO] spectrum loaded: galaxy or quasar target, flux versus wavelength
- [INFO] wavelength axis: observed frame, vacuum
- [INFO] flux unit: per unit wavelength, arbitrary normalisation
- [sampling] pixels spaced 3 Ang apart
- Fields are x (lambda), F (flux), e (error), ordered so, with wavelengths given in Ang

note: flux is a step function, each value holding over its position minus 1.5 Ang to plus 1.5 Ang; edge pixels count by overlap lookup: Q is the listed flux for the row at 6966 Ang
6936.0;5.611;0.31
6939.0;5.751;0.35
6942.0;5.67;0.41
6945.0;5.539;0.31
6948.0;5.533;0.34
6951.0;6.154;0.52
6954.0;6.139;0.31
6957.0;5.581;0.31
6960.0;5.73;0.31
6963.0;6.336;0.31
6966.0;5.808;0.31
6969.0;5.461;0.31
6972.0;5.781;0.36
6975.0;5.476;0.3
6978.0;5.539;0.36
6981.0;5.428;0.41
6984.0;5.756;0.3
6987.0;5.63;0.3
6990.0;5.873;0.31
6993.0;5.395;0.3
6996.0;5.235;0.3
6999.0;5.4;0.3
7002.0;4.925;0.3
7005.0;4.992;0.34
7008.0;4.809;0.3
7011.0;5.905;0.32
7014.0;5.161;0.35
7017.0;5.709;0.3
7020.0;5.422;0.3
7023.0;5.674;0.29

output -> 5.808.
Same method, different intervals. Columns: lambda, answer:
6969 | 5.461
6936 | 5.611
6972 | 5.781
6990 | 5.873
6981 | 5.428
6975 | 5.476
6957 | 5.581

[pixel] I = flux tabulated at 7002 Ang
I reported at 4.925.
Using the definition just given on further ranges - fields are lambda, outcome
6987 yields 5.63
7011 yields 5.905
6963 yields 6.336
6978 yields 5.539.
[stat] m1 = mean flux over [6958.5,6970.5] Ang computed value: 5.83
